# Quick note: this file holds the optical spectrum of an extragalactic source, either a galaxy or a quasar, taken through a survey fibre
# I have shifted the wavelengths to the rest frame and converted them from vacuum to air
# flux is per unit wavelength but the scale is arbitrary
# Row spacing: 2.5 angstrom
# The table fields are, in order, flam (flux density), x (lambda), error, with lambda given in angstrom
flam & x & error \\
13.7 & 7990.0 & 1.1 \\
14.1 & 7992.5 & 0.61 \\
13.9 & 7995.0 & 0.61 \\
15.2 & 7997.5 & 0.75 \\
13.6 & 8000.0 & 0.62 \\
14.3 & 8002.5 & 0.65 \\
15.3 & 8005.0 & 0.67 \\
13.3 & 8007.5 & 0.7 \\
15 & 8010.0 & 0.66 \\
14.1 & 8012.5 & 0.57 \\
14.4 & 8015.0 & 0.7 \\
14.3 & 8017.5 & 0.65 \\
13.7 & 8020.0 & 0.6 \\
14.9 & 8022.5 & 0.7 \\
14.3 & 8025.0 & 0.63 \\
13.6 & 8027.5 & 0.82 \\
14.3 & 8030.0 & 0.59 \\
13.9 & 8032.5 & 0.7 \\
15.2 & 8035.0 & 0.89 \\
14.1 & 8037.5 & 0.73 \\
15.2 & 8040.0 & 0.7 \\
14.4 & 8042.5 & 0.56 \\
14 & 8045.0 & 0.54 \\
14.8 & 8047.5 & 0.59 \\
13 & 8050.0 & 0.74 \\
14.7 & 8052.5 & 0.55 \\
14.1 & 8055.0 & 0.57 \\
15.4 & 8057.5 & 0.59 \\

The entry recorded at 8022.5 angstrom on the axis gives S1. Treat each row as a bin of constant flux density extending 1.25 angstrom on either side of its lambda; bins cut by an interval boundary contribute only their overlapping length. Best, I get 14.9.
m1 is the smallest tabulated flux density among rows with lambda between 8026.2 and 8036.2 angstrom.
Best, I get 13.6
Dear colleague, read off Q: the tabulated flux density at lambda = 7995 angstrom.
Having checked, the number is 13.9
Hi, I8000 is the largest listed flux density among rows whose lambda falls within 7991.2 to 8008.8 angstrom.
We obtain 15.3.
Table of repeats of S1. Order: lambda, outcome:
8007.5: 13.3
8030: 14.3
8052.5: 14.7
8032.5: 13.9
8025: 14.3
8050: 13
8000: 13.6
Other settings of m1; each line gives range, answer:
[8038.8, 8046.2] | 14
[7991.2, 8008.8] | 13.3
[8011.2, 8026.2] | 13.7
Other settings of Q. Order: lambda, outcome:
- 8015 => 14.4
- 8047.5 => 14.8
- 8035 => 15.2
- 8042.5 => 14.4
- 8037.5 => 14.1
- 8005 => 15.3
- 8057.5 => 15.4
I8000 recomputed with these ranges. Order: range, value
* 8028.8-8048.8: 15.2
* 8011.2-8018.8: 14.4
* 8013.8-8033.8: 14.9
